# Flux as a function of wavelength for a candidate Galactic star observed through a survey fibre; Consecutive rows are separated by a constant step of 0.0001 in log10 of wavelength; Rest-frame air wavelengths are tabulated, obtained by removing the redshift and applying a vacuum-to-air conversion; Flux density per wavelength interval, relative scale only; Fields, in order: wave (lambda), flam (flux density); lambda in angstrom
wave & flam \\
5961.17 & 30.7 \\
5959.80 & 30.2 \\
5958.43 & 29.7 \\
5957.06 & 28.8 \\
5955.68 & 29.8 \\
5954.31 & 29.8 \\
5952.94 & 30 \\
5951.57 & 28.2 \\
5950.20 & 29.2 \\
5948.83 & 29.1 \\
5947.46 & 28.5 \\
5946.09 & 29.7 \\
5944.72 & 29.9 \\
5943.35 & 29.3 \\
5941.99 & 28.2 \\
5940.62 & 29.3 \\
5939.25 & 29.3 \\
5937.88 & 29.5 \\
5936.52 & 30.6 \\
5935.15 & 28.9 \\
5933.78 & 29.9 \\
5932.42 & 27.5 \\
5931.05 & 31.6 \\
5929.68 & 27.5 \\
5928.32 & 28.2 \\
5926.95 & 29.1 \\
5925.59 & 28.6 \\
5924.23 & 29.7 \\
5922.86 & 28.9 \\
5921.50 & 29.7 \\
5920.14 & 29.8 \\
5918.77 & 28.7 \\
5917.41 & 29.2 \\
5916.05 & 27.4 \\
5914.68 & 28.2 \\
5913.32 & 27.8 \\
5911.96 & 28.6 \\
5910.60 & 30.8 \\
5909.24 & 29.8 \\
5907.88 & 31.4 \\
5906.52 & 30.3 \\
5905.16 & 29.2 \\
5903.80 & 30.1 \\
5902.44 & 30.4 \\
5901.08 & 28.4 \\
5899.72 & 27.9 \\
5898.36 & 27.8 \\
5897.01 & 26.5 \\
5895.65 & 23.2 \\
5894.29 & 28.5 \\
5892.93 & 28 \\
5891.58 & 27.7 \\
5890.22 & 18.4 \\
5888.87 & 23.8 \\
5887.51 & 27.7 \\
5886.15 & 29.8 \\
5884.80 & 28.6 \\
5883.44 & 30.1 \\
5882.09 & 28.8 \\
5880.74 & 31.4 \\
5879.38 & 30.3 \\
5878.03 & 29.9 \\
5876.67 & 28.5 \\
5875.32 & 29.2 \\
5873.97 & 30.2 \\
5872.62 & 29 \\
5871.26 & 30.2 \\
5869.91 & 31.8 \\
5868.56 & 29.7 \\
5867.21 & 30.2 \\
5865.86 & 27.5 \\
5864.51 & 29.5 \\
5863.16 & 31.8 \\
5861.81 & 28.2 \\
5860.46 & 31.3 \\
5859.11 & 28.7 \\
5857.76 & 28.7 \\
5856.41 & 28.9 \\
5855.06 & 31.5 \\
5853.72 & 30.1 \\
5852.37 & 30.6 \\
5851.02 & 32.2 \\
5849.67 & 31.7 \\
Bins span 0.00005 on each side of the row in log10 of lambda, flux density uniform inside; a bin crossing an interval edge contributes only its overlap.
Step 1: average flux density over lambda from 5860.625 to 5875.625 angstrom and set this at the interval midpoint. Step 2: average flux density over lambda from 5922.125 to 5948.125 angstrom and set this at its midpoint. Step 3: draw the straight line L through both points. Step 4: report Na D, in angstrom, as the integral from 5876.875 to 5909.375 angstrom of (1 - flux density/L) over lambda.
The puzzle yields 1.5 angstrom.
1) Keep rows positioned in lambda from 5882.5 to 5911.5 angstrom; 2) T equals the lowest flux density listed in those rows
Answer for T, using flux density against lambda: 18.4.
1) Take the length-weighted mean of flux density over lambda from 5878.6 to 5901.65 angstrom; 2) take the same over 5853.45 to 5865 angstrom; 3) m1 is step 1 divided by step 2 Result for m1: 0.9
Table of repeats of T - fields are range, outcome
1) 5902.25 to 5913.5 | 27.8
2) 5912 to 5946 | 27.4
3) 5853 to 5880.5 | 27.5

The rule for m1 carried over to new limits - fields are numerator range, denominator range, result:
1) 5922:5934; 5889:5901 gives 1.11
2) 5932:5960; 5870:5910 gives 1.03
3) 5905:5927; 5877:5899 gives 1.06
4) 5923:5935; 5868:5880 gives 0.97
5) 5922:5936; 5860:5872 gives 0.97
